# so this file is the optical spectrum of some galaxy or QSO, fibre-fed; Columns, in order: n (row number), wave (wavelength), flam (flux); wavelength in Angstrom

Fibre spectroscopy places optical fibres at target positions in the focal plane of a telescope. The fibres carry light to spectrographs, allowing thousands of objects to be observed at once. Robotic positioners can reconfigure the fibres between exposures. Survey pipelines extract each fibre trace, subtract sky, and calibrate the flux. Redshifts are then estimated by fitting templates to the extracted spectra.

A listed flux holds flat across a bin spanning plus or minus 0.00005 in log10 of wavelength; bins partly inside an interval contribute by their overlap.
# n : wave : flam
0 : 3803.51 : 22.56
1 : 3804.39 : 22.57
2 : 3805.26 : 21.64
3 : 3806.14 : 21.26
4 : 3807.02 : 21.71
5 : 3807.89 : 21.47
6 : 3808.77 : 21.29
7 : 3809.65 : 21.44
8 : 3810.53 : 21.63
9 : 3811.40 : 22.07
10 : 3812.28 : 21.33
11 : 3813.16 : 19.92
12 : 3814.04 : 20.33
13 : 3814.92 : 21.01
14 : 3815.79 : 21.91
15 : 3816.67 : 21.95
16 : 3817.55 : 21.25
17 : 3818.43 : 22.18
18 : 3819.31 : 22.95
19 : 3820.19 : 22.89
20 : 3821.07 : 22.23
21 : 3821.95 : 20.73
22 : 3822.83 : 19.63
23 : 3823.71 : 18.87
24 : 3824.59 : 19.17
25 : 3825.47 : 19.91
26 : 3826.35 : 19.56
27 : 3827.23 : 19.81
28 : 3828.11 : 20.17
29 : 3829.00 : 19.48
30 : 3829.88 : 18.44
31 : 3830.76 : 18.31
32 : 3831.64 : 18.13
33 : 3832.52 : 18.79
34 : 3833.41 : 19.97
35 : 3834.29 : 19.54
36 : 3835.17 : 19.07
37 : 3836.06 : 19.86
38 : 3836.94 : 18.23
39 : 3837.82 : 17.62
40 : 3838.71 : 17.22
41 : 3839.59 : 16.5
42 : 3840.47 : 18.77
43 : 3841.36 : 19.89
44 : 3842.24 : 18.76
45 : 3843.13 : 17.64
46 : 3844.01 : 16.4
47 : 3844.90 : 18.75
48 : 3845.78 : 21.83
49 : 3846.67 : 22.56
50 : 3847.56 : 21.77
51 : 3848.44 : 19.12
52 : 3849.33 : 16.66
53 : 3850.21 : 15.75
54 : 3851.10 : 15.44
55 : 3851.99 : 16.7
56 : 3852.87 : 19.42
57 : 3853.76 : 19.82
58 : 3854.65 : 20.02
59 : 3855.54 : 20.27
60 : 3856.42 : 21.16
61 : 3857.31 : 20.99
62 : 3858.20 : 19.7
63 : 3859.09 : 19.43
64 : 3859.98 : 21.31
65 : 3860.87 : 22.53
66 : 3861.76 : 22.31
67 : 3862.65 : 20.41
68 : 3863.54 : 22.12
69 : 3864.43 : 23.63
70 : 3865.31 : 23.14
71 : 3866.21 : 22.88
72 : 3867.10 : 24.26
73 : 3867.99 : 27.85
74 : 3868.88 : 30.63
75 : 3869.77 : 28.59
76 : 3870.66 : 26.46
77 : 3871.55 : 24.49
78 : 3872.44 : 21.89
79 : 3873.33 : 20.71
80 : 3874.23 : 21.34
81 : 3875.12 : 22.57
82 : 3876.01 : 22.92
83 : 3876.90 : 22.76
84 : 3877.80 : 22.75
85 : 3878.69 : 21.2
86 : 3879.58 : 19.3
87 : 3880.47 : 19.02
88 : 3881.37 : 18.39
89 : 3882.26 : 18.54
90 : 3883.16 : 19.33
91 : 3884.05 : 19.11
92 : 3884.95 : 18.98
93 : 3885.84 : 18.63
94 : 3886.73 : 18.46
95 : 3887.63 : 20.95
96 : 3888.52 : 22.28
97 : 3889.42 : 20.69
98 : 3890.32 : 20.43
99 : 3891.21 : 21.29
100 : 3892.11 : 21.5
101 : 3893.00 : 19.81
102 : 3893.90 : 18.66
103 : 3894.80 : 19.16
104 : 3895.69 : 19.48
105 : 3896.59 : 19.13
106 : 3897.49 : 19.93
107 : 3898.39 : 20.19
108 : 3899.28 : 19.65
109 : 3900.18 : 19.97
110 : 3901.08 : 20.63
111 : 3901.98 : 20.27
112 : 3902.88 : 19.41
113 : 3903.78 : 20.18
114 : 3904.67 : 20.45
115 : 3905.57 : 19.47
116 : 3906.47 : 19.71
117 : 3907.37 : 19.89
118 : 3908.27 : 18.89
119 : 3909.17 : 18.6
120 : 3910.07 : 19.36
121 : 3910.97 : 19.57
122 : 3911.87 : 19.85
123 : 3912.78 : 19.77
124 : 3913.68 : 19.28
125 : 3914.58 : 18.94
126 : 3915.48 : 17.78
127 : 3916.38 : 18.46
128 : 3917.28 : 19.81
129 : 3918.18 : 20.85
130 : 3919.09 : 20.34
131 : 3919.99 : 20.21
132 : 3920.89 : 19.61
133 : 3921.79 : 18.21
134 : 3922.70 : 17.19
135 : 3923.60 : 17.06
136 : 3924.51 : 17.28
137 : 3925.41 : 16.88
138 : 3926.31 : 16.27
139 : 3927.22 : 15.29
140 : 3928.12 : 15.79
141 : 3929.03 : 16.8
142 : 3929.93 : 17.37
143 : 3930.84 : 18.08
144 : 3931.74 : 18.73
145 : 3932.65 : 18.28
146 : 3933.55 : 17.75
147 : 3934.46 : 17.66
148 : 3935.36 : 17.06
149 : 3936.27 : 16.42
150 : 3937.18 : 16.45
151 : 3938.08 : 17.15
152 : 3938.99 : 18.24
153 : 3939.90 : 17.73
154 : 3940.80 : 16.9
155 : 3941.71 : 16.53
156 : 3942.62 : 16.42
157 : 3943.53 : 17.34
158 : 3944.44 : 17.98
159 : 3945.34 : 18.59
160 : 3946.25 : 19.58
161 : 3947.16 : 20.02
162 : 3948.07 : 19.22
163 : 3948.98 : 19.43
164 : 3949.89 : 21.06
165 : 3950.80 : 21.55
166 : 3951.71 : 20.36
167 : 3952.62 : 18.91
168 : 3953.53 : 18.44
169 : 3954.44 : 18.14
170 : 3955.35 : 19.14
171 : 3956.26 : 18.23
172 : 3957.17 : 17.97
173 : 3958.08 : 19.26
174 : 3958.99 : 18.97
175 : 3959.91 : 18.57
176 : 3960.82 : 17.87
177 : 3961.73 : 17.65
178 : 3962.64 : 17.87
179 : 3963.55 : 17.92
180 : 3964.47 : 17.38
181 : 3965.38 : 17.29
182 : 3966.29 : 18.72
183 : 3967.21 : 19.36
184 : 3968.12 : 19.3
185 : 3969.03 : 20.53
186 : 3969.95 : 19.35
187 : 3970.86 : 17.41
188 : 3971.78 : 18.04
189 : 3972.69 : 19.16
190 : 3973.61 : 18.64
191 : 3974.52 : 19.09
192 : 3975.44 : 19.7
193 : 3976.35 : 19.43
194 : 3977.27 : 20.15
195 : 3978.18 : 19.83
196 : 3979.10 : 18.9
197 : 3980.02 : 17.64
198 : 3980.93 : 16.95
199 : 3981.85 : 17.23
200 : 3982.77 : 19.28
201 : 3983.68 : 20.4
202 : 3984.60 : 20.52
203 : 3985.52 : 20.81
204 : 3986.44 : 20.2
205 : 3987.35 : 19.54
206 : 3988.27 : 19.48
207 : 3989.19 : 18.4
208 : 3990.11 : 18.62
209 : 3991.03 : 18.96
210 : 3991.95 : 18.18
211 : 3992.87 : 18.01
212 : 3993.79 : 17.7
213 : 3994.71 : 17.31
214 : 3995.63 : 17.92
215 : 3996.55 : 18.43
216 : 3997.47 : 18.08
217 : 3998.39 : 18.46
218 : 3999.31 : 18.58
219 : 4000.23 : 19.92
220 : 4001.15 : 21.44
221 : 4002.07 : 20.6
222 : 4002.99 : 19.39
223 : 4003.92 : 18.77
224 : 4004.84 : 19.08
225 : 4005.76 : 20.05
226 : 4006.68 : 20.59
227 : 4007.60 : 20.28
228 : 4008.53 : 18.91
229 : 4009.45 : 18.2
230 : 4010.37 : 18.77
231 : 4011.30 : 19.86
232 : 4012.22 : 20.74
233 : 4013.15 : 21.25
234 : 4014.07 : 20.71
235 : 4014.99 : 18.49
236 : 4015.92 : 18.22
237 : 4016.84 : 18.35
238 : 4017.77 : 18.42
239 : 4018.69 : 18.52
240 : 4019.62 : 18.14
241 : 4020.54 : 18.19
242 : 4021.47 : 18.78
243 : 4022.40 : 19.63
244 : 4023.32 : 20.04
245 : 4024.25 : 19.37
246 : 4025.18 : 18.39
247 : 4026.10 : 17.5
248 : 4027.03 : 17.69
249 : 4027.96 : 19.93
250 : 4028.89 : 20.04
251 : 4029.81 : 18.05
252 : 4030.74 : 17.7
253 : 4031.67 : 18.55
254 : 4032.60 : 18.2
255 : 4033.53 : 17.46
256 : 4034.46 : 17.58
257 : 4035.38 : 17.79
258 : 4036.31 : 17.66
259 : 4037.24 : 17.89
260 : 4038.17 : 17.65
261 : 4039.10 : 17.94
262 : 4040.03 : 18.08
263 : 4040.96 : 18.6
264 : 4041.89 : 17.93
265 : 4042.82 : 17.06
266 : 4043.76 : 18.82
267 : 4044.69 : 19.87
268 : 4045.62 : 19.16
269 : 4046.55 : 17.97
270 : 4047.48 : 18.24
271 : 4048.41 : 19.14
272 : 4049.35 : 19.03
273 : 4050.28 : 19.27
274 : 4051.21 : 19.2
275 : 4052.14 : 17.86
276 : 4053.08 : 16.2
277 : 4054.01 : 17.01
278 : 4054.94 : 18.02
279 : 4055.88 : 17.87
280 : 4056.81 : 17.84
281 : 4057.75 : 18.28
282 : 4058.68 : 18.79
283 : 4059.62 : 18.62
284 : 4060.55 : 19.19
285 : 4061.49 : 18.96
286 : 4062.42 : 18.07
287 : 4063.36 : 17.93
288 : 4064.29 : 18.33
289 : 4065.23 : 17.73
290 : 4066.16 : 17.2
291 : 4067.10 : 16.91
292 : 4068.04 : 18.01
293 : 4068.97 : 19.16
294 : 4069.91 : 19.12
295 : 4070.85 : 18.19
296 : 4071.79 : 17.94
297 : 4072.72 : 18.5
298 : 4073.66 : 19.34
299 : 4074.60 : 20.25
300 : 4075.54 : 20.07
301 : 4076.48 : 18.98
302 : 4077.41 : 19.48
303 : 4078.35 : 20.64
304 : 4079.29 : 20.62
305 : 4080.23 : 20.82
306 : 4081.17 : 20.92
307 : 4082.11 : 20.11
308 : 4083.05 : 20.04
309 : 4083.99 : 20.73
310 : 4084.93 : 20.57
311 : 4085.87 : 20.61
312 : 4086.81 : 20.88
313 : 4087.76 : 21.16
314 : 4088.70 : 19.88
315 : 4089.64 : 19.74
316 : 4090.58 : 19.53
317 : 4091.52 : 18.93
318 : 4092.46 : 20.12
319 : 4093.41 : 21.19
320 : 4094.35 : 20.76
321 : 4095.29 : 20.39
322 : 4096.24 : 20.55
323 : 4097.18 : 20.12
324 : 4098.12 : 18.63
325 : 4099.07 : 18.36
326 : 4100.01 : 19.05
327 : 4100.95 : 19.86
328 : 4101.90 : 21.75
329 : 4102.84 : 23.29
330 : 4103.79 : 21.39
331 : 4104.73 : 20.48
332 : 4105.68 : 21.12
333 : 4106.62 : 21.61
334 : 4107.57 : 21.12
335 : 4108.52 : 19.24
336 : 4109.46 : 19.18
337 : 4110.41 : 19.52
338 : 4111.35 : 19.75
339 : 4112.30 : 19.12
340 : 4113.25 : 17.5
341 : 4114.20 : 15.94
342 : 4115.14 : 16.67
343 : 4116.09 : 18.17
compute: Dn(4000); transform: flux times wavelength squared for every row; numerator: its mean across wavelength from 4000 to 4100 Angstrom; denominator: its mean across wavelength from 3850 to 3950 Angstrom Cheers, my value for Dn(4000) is 1.04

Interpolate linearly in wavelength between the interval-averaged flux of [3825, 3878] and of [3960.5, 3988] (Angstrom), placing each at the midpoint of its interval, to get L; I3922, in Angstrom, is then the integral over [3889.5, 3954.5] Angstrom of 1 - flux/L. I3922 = 2.74 Angstrom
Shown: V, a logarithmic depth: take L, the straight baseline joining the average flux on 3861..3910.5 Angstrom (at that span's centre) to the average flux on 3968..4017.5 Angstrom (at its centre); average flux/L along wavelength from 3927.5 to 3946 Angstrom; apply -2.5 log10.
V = 0.16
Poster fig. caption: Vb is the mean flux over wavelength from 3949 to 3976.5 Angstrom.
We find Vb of 18.8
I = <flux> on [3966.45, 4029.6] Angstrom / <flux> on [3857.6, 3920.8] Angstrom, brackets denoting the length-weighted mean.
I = 0.92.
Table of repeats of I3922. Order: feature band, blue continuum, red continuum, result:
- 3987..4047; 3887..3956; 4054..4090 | 0.94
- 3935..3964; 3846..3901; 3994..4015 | 2.46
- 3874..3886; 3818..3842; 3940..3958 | -0.73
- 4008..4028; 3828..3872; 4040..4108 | 0.65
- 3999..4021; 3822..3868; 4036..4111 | -0.01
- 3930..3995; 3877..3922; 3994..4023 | 2.80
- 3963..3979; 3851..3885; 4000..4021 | 0.92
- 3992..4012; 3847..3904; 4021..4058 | -0.17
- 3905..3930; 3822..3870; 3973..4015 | 1.46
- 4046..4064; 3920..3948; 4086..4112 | 1.16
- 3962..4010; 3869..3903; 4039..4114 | 2.58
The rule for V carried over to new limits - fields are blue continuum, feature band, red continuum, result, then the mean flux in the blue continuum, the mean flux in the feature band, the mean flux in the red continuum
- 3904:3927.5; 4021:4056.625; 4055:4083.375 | 0.03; 18.8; 18.3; 18.9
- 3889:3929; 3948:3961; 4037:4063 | -0.02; 19.2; 19.2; 18.3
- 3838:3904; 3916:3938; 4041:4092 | 0.13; 20.6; 17.8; 19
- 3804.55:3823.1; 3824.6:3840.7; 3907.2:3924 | 0.12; 21.5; 18.9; 19.1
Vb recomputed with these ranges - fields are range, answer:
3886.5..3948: 18.8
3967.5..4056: 18.8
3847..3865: 20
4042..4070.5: 18.3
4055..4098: 19.4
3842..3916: 20.5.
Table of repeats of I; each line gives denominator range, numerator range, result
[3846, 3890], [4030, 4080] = 0.87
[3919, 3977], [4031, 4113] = 1.05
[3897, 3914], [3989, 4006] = 0.95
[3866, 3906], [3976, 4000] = 0.89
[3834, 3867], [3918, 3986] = 0.93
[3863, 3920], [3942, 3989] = 0.91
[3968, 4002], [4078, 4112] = 1.07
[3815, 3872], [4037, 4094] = 0.92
